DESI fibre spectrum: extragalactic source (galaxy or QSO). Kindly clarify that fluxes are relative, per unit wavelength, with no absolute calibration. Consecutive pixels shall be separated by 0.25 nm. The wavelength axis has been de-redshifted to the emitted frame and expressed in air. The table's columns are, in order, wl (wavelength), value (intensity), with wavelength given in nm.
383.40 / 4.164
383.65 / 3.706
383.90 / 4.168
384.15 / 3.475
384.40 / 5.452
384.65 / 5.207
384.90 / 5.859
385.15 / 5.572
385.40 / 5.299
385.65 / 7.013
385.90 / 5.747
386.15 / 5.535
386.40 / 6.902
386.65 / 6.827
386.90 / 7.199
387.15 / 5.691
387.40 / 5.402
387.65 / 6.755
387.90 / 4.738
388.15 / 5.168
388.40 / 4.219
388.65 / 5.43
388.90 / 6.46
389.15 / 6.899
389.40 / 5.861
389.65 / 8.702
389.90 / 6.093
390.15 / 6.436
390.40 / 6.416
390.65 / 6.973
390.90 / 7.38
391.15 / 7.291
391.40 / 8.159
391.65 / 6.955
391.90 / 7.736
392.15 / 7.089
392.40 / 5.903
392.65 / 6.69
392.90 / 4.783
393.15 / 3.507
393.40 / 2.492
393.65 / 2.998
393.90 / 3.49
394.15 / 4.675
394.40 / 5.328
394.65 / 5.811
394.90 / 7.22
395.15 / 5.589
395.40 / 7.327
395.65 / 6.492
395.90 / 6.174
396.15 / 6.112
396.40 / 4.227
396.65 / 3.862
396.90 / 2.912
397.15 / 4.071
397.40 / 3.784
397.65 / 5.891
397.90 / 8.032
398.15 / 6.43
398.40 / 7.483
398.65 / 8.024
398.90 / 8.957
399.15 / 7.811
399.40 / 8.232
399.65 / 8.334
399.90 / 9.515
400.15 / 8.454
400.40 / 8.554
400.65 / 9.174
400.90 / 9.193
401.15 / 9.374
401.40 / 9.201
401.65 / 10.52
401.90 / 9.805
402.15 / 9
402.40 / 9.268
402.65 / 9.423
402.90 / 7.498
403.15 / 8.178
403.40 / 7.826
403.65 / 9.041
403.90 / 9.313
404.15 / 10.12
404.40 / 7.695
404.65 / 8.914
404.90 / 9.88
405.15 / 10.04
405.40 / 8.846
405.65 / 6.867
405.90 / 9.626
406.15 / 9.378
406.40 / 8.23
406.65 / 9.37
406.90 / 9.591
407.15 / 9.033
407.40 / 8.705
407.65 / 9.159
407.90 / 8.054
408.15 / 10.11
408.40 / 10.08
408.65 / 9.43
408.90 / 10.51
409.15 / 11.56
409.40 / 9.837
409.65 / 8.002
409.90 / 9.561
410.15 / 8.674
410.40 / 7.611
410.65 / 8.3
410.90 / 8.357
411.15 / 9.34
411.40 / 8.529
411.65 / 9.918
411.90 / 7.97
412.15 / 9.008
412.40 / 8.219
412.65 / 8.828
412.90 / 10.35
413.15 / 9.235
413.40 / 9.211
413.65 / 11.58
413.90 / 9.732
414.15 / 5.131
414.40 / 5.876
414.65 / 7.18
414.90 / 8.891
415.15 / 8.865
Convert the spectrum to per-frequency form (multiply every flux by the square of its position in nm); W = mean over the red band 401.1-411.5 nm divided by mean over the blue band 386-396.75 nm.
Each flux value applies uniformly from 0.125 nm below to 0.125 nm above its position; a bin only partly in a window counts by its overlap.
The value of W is 1.7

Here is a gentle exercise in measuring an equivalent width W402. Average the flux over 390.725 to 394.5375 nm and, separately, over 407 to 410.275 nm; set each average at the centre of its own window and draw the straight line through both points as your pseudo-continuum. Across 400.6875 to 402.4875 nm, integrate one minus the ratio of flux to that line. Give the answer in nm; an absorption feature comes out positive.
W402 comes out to -0.39 nm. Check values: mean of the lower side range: 5.65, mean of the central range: 9.47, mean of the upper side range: 9.44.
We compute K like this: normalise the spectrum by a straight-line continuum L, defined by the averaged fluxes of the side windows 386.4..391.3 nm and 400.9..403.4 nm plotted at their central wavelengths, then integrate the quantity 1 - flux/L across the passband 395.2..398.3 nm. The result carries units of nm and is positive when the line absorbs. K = 0.97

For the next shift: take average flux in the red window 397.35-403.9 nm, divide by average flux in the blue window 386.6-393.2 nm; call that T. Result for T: 1.3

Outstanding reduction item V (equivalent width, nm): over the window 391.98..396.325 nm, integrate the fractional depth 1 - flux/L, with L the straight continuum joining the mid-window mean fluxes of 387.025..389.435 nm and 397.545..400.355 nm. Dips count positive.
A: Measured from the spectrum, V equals 0.958 nm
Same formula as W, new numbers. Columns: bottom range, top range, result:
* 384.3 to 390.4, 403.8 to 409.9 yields 1.70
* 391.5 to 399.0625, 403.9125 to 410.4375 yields 1.72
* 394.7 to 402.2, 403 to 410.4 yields 1.30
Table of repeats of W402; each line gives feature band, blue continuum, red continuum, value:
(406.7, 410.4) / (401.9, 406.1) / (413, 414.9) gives -0.32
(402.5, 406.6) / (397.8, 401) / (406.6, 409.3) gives 0.12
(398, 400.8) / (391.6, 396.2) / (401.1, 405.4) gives -0.22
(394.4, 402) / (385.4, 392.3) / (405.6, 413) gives 0.52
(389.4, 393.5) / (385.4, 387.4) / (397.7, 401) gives 0.35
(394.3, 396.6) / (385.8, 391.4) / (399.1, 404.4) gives 0.51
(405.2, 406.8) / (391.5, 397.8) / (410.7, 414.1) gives -0.22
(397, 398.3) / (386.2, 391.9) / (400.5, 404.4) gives 0.40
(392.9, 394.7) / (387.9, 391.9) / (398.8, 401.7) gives 0.83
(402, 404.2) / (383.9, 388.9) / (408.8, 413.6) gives -0.23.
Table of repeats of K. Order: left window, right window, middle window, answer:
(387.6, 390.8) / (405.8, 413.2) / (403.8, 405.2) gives -0.15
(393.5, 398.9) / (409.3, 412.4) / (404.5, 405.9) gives -0.27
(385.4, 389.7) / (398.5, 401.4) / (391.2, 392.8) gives -0.01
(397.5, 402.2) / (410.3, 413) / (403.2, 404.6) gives -0.03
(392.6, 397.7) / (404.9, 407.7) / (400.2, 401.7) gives -0.47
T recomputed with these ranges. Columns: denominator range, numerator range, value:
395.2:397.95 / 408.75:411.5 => 1.73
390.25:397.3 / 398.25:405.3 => 1.58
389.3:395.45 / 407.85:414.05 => 1.54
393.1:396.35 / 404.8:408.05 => 1.73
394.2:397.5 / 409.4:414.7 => 1.63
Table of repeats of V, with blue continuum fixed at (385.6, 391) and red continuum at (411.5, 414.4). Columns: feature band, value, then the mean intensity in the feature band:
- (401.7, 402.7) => -0.22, 9.46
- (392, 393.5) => 0.35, 5.16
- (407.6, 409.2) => -0.27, 9.79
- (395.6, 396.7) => 0.26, 5.4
